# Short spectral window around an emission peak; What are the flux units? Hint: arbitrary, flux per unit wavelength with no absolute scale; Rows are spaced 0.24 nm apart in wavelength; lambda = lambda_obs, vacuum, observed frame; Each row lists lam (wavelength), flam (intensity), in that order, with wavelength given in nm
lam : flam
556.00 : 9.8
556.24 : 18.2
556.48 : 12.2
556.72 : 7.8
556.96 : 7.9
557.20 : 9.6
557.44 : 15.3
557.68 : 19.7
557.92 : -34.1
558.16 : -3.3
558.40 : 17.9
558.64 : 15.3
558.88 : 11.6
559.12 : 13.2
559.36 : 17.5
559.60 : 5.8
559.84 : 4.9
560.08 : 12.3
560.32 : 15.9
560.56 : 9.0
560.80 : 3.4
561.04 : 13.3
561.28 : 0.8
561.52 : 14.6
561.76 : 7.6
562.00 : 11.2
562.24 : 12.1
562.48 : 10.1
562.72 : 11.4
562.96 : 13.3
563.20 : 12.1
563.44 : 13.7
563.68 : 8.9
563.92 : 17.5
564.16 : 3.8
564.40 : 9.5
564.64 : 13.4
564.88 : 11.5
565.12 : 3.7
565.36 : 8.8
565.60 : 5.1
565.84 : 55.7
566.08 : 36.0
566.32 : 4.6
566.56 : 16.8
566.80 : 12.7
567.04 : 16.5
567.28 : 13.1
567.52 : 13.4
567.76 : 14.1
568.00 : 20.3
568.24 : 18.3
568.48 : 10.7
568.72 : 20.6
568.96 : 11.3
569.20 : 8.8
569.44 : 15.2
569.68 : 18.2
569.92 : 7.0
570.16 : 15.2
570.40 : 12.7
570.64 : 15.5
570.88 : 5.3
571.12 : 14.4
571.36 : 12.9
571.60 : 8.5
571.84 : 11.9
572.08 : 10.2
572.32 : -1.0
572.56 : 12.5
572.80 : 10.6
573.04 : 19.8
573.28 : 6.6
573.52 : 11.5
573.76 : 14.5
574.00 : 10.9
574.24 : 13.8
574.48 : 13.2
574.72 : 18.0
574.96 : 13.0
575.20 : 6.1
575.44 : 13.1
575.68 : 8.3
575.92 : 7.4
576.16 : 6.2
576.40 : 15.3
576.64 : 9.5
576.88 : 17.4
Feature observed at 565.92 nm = Hgamma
